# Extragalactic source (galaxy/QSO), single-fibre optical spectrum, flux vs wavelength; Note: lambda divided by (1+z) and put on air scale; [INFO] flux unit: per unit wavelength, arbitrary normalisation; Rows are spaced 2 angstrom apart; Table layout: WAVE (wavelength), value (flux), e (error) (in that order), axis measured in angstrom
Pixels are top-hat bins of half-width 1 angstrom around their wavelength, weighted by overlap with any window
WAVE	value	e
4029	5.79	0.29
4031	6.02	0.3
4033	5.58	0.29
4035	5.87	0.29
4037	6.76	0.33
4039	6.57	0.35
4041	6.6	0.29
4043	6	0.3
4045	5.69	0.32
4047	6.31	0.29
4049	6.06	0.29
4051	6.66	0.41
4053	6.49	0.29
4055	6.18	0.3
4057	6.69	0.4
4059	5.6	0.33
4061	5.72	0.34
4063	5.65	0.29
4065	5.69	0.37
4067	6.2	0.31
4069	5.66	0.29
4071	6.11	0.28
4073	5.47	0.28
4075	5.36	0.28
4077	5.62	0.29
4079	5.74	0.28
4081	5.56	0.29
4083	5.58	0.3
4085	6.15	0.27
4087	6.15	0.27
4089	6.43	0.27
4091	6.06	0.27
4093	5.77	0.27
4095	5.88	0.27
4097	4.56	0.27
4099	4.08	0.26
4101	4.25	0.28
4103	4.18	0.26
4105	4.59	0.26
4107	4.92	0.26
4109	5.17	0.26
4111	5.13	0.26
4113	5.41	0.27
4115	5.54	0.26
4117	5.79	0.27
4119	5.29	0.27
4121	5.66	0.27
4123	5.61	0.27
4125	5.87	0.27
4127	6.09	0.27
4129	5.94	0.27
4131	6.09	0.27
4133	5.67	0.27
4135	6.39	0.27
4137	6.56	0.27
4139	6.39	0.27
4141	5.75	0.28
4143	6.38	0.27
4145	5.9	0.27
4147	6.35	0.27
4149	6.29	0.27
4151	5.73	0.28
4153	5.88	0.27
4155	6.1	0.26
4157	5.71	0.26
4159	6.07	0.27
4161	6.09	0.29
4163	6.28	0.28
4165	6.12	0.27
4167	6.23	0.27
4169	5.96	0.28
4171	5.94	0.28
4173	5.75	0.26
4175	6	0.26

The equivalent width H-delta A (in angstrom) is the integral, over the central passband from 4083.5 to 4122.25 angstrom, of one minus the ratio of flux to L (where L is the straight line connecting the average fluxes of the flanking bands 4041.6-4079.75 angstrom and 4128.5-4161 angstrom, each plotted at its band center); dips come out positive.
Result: 4.5 angstrom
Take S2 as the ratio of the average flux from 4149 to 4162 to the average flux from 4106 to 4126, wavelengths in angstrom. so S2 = 1.10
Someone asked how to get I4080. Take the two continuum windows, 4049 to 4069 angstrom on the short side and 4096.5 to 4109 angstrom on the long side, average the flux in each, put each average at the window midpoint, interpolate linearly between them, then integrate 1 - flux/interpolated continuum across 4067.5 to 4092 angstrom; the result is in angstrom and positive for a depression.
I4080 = -2.5 angstrom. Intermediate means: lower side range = 6.07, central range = 5.83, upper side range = 4.48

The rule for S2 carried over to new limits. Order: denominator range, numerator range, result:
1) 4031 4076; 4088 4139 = 0.91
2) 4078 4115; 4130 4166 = 1.15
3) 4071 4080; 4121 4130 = 1.04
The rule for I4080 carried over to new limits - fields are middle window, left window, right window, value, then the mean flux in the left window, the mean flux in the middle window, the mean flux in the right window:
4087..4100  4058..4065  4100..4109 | -1.8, 5.66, 5.52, 4.56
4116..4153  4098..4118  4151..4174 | -3.7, 4.91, 5.98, 6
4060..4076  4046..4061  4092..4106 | 0.1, 6.25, 5.73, 4.76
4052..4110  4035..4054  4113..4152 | 5.7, 6.32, 5.57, 5.95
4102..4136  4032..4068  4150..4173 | 3.1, 6.13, 5.49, 6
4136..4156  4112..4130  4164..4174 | -1.0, 5.69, 6.13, 6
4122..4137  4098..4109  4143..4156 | -1.7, 4.47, 5.99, 6.07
